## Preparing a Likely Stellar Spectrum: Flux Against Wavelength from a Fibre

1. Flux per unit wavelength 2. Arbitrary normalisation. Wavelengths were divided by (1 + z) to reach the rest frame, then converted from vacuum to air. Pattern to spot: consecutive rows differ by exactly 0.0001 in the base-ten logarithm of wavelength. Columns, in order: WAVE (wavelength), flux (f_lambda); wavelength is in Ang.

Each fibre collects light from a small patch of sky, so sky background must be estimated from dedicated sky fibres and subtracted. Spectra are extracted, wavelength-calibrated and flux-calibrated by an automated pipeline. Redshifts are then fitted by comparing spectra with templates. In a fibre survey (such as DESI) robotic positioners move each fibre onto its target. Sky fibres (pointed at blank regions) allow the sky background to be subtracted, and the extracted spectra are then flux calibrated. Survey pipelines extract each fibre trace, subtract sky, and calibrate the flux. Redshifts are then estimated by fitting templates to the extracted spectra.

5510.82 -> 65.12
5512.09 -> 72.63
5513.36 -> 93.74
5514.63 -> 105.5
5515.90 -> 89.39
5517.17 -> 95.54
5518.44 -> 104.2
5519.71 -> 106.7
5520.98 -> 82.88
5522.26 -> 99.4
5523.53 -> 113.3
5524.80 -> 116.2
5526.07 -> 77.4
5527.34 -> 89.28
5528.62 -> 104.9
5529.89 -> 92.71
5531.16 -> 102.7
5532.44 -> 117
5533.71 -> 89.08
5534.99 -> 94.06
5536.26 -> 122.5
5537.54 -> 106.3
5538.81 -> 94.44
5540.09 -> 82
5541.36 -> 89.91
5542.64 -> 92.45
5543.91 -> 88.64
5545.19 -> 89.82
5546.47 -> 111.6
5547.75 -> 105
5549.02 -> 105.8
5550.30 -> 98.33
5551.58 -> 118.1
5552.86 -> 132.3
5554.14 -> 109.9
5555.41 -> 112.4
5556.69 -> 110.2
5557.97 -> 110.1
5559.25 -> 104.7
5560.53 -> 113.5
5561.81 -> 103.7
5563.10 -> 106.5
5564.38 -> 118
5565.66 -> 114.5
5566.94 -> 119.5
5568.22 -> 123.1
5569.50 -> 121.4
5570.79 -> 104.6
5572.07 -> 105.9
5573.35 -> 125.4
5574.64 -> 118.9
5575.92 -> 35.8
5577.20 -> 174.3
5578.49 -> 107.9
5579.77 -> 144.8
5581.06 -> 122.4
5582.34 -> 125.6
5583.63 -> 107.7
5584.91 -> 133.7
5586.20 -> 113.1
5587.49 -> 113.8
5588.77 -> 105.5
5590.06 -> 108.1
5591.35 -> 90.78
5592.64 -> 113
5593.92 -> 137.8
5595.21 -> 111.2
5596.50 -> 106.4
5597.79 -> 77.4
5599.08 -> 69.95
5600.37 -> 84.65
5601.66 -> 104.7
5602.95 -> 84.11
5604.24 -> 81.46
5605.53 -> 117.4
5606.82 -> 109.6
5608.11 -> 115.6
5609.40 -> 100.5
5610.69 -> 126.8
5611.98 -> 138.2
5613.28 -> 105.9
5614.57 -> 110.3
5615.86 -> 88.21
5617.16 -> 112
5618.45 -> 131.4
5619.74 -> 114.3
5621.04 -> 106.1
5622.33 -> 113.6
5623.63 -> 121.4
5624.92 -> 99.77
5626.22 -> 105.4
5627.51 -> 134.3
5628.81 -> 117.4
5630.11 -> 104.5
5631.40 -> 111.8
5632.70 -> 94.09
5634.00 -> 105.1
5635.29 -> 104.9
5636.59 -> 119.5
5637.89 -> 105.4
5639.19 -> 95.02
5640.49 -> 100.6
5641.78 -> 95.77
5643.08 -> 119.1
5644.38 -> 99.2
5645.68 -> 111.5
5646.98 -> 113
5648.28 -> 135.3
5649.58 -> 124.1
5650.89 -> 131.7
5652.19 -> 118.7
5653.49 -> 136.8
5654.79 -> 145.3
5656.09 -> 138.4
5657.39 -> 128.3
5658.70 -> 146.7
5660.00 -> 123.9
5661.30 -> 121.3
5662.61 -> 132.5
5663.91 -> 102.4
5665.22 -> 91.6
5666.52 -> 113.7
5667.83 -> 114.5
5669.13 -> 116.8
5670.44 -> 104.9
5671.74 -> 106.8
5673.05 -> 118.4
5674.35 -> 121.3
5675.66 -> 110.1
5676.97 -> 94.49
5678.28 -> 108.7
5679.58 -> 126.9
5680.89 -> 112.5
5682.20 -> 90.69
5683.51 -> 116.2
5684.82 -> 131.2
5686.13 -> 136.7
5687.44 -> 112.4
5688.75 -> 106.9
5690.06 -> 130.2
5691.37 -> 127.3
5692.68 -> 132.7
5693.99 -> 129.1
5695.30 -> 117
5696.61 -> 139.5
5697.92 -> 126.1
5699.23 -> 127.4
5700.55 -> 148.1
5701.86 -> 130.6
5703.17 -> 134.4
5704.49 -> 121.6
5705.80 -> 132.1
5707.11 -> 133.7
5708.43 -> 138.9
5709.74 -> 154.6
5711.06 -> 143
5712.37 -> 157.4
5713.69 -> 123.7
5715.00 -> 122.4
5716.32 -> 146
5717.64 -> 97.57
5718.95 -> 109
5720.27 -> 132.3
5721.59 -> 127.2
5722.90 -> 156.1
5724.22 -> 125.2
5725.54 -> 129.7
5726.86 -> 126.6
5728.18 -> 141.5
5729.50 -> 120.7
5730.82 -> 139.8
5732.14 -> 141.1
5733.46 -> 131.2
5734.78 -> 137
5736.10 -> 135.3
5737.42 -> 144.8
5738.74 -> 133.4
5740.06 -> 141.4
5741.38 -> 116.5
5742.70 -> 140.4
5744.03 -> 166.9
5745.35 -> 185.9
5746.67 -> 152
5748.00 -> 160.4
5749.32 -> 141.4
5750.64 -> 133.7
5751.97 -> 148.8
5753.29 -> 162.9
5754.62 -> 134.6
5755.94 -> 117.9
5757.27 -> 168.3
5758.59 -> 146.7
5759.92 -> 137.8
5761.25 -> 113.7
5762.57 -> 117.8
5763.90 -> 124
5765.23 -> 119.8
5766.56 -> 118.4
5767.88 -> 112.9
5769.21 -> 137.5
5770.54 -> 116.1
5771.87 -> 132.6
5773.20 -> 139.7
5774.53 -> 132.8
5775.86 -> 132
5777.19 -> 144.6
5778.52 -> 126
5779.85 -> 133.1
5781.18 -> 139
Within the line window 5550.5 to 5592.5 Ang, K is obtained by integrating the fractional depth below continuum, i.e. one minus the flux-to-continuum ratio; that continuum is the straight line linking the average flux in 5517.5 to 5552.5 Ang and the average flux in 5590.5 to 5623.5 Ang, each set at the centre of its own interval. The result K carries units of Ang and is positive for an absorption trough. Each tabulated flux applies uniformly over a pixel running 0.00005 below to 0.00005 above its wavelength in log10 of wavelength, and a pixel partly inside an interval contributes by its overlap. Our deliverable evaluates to -4.4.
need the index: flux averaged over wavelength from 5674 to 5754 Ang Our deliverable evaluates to 132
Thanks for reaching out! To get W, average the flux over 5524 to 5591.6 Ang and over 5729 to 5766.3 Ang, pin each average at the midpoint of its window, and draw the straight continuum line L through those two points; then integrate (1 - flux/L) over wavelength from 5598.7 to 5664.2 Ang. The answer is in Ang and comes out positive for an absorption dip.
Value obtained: 4.0 Ang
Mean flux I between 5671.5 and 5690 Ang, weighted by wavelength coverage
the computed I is 114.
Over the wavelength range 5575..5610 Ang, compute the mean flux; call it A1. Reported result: 107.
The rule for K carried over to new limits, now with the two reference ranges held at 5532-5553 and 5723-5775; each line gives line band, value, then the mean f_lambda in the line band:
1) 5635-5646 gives 1.2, 106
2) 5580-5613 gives 0.6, 108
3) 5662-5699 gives 2.4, 117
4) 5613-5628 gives 0.4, 112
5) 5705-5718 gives -0.5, 136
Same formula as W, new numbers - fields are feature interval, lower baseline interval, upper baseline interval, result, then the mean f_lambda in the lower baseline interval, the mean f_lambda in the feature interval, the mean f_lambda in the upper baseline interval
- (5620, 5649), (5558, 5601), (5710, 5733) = 2.3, 111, 110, 132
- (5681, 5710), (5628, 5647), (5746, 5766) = -1.2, 106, 127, 139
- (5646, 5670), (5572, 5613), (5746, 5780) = -0.9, 110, 124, 135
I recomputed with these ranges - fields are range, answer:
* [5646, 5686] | 119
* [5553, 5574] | 113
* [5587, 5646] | 107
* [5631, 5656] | 115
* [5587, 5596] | 111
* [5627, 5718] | 121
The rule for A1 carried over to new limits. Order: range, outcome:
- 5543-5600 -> 110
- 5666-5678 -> 111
